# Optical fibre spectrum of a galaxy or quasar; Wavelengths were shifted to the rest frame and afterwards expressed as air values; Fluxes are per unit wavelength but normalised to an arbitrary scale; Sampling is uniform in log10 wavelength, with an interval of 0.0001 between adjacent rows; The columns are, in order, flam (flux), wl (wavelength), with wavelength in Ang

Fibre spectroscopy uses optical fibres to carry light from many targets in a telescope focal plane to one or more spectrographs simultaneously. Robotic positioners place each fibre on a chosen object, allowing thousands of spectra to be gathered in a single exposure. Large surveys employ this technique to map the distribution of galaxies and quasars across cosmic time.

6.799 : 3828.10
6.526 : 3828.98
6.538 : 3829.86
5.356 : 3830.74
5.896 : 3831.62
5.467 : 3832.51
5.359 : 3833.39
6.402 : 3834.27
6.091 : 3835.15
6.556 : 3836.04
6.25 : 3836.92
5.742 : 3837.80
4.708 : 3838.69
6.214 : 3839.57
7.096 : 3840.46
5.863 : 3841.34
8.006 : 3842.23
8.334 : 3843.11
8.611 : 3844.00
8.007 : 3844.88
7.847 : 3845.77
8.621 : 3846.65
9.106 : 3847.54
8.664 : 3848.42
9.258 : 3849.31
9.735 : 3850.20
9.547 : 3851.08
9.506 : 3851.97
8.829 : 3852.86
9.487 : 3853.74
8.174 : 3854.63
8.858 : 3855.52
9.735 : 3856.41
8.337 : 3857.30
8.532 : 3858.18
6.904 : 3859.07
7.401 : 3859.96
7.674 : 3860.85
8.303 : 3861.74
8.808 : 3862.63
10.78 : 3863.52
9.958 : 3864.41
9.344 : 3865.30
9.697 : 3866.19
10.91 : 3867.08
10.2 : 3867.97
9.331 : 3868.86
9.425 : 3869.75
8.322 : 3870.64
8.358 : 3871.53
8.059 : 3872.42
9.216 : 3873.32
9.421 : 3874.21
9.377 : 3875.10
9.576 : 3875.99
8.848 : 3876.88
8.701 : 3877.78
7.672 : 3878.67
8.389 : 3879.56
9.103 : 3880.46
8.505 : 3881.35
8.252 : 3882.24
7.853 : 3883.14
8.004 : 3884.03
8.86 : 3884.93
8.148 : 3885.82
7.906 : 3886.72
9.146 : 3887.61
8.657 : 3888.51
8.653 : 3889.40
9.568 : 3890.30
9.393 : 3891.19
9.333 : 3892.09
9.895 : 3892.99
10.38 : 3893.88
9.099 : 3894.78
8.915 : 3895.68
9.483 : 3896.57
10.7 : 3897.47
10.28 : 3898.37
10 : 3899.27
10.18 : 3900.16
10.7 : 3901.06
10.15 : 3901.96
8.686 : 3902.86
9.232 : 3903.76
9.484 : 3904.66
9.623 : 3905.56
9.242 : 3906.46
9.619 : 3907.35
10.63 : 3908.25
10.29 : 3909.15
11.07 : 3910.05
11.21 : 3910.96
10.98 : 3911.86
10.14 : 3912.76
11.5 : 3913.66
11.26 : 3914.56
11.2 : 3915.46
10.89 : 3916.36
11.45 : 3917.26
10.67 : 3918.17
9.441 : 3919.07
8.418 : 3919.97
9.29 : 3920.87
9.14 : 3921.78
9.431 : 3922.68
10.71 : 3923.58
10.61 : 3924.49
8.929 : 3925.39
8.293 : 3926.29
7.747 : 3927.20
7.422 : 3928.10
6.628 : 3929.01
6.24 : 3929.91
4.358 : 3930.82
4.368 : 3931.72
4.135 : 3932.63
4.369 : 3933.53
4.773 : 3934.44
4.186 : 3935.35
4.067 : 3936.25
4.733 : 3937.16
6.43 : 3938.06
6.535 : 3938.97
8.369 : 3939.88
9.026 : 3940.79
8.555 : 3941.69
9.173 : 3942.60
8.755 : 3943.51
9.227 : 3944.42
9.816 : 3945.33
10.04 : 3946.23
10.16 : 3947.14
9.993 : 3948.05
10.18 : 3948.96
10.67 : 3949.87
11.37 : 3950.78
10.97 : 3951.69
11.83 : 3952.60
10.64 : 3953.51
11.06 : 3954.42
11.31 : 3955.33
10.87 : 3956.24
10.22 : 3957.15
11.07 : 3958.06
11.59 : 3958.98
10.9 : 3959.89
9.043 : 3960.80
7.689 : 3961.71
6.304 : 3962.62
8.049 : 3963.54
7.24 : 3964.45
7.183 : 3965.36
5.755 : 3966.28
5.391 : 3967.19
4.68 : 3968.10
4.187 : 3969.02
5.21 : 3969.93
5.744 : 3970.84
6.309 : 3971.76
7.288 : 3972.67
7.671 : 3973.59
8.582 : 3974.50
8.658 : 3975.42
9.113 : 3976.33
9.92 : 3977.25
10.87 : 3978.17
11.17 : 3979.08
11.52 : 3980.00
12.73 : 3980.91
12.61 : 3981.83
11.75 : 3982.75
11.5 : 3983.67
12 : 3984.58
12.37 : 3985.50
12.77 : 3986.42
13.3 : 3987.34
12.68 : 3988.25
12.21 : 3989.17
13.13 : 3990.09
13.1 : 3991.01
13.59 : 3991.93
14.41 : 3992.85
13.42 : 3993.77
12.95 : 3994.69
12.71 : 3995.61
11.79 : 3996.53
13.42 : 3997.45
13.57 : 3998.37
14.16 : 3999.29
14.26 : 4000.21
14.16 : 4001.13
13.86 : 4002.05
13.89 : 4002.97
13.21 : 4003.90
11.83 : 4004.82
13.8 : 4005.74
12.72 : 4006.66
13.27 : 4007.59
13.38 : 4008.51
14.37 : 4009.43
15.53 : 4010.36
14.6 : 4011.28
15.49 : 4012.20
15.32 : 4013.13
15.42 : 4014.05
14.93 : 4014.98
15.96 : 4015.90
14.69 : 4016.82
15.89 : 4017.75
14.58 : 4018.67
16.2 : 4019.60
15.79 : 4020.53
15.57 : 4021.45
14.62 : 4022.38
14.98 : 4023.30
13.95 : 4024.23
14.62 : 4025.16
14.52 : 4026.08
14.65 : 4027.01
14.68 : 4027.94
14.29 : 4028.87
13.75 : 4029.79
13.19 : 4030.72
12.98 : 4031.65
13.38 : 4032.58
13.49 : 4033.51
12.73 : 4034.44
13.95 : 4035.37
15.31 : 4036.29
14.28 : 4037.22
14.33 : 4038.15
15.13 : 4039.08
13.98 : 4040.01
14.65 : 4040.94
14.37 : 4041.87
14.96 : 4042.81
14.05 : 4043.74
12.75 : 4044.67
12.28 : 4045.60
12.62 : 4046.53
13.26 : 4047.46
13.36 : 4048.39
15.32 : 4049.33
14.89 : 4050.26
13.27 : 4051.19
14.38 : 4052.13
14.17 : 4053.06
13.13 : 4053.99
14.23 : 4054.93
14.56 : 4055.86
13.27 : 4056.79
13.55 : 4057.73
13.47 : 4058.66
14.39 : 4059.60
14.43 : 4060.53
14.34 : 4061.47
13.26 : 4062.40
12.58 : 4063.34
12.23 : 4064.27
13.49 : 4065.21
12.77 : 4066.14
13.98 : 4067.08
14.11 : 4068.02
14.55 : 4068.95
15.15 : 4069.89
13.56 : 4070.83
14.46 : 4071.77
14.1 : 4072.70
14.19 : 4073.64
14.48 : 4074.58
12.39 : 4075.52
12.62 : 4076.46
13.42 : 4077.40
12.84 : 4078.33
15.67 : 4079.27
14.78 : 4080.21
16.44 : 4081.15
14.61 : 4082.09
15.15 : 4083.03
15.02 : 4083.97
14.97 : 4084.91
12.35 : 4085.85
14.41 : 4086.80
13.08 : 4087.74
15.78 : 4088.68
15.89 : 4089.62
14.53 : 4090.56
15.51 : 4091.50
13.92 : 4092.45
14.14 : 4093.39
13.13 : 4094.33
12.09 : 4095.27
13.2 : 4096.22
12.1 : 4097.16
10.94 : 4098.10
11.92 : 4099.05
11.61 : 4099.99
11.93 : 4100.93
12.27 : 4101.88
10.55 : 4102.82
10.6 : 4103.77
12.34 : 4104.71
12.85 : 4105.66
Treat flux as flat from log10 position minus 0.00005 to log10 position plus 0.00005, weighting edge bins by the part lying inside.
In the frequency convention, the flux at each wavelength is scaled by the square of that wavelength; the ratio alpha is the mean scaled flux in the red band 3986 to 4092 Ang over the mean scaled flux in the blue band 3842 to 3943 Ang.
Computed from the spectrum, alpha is 1.72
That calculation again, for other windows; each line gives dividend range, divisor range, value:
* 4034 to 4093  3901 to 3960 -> 1.65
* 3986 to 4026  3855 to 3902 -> 1.65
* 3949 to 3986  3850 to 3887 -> 1.11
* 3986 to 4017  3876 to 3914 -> 1.54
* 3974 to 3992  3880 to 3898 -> 1.36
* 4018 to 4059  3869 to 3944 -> 1.72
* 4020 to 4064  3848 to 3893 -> 1.72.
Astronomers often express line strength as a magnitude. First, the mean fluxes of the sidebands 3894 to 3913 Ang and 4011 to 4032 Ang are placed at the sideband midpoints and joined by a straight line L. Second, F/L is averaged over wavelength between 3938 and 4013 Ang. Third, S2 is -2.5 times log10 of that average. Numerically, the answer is 0.204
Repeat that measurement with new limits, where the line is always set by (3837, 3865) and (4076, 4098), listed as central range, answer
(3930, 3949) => 0.42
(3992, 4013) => -0.14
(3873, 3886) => 0.04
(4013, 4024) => -0.23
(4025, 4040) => -0.11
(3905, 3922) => -0.06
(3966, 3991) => 0.18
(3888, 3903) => -0.03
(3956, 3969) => 0.33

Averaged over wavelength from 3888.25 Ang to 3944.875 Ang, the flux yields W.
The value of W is 8.82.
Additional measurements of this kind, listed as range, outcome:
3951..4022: 11.7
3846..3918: 9.36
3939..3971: 8.92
